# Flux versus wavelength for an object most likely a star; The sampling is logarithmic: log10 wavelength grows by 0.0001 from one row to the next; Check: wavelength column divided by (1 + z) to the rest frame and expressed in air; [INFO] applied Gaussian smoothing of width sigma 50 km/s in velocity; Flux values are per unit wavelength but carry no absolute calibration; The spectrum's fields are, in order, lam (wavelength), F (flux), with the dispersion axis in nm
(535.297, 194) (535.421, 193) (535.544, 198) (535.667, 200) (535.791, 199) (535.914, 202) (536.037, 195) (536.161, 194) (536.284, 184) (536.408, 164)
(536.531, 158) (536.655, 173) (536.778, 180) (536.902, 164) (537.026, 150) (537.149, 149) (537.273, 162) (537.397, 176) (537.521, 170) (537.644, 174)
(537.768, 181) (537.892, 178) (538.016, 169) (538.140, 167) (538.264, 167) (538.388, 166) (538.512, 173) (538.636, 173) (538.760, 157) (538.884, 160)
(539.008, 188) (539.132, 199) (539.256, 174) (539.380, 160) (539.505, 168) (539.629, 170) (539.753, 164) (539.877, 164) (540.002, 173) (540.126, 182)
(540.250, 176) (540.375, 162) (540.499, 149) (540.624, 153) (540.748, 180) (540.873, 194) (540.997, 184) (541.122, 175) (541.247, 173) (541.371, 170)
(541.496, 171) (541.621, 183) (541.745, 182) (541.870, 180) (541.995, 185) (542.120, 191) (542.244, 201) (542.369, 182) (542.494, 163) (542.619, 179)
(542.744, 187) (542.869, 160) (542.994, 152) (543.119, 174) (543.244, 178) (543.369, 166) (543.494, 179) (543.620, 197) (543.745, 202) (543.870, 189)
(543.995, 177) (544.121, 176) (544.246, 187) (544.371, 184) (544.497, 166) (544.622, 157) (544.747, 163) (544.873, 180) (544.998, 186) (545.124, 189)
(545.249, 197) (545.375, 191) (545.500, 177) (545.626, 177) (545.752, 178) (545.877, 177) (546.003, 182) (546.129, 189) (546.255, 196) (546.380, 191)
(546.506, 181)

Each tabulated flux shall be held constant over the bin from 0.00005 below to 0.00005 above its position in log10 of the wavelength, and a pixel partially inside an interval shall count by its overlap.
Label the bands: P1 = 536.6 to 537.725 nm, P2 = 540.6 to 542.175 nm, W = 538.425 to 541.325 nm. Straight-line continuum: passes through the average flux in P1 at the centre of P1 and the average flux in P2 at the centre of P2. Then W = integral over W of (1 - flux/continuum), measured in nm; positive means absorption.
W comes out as 0.05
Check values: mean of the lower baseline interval 167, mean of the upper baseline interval 179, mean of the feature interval 172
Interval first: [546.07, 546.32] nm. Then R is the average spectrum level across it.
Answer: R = 193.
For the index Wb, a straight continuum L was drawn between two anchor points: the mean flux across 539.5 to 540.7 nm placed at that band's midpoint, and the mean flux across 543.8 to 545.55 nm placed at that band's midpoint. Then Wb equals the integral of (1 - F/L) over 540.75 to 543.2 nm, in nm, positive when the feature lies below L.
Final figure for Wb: -0.09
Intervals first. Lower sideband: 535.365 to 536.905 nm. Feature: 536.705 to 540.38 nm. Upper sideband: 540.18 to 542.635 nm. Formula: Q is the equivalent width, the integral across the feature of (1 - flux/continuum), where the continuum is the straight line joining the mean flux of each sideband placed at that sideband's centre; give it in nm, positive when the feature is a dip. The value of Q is 0.23 nm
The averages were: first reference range 186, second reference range 177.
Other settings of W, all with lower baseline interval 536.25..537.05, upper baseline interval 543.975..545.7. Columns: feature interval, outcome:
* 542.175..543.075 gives 0.01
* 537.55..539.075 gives -0.01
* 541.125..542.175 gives -0.03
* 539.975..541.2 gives 0.00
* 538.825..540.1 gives -0.01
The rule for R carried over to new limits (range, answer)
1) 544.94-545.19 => 188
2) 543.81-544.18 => 180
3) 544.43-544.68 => 162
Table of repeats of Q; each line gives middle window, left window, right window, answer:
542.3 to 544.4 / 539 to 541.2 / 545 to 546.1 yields 0.011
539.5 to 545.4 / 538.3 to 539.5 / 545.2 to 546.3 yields 0.050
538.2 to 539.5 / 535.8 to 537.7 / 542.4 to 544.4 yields 0.027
